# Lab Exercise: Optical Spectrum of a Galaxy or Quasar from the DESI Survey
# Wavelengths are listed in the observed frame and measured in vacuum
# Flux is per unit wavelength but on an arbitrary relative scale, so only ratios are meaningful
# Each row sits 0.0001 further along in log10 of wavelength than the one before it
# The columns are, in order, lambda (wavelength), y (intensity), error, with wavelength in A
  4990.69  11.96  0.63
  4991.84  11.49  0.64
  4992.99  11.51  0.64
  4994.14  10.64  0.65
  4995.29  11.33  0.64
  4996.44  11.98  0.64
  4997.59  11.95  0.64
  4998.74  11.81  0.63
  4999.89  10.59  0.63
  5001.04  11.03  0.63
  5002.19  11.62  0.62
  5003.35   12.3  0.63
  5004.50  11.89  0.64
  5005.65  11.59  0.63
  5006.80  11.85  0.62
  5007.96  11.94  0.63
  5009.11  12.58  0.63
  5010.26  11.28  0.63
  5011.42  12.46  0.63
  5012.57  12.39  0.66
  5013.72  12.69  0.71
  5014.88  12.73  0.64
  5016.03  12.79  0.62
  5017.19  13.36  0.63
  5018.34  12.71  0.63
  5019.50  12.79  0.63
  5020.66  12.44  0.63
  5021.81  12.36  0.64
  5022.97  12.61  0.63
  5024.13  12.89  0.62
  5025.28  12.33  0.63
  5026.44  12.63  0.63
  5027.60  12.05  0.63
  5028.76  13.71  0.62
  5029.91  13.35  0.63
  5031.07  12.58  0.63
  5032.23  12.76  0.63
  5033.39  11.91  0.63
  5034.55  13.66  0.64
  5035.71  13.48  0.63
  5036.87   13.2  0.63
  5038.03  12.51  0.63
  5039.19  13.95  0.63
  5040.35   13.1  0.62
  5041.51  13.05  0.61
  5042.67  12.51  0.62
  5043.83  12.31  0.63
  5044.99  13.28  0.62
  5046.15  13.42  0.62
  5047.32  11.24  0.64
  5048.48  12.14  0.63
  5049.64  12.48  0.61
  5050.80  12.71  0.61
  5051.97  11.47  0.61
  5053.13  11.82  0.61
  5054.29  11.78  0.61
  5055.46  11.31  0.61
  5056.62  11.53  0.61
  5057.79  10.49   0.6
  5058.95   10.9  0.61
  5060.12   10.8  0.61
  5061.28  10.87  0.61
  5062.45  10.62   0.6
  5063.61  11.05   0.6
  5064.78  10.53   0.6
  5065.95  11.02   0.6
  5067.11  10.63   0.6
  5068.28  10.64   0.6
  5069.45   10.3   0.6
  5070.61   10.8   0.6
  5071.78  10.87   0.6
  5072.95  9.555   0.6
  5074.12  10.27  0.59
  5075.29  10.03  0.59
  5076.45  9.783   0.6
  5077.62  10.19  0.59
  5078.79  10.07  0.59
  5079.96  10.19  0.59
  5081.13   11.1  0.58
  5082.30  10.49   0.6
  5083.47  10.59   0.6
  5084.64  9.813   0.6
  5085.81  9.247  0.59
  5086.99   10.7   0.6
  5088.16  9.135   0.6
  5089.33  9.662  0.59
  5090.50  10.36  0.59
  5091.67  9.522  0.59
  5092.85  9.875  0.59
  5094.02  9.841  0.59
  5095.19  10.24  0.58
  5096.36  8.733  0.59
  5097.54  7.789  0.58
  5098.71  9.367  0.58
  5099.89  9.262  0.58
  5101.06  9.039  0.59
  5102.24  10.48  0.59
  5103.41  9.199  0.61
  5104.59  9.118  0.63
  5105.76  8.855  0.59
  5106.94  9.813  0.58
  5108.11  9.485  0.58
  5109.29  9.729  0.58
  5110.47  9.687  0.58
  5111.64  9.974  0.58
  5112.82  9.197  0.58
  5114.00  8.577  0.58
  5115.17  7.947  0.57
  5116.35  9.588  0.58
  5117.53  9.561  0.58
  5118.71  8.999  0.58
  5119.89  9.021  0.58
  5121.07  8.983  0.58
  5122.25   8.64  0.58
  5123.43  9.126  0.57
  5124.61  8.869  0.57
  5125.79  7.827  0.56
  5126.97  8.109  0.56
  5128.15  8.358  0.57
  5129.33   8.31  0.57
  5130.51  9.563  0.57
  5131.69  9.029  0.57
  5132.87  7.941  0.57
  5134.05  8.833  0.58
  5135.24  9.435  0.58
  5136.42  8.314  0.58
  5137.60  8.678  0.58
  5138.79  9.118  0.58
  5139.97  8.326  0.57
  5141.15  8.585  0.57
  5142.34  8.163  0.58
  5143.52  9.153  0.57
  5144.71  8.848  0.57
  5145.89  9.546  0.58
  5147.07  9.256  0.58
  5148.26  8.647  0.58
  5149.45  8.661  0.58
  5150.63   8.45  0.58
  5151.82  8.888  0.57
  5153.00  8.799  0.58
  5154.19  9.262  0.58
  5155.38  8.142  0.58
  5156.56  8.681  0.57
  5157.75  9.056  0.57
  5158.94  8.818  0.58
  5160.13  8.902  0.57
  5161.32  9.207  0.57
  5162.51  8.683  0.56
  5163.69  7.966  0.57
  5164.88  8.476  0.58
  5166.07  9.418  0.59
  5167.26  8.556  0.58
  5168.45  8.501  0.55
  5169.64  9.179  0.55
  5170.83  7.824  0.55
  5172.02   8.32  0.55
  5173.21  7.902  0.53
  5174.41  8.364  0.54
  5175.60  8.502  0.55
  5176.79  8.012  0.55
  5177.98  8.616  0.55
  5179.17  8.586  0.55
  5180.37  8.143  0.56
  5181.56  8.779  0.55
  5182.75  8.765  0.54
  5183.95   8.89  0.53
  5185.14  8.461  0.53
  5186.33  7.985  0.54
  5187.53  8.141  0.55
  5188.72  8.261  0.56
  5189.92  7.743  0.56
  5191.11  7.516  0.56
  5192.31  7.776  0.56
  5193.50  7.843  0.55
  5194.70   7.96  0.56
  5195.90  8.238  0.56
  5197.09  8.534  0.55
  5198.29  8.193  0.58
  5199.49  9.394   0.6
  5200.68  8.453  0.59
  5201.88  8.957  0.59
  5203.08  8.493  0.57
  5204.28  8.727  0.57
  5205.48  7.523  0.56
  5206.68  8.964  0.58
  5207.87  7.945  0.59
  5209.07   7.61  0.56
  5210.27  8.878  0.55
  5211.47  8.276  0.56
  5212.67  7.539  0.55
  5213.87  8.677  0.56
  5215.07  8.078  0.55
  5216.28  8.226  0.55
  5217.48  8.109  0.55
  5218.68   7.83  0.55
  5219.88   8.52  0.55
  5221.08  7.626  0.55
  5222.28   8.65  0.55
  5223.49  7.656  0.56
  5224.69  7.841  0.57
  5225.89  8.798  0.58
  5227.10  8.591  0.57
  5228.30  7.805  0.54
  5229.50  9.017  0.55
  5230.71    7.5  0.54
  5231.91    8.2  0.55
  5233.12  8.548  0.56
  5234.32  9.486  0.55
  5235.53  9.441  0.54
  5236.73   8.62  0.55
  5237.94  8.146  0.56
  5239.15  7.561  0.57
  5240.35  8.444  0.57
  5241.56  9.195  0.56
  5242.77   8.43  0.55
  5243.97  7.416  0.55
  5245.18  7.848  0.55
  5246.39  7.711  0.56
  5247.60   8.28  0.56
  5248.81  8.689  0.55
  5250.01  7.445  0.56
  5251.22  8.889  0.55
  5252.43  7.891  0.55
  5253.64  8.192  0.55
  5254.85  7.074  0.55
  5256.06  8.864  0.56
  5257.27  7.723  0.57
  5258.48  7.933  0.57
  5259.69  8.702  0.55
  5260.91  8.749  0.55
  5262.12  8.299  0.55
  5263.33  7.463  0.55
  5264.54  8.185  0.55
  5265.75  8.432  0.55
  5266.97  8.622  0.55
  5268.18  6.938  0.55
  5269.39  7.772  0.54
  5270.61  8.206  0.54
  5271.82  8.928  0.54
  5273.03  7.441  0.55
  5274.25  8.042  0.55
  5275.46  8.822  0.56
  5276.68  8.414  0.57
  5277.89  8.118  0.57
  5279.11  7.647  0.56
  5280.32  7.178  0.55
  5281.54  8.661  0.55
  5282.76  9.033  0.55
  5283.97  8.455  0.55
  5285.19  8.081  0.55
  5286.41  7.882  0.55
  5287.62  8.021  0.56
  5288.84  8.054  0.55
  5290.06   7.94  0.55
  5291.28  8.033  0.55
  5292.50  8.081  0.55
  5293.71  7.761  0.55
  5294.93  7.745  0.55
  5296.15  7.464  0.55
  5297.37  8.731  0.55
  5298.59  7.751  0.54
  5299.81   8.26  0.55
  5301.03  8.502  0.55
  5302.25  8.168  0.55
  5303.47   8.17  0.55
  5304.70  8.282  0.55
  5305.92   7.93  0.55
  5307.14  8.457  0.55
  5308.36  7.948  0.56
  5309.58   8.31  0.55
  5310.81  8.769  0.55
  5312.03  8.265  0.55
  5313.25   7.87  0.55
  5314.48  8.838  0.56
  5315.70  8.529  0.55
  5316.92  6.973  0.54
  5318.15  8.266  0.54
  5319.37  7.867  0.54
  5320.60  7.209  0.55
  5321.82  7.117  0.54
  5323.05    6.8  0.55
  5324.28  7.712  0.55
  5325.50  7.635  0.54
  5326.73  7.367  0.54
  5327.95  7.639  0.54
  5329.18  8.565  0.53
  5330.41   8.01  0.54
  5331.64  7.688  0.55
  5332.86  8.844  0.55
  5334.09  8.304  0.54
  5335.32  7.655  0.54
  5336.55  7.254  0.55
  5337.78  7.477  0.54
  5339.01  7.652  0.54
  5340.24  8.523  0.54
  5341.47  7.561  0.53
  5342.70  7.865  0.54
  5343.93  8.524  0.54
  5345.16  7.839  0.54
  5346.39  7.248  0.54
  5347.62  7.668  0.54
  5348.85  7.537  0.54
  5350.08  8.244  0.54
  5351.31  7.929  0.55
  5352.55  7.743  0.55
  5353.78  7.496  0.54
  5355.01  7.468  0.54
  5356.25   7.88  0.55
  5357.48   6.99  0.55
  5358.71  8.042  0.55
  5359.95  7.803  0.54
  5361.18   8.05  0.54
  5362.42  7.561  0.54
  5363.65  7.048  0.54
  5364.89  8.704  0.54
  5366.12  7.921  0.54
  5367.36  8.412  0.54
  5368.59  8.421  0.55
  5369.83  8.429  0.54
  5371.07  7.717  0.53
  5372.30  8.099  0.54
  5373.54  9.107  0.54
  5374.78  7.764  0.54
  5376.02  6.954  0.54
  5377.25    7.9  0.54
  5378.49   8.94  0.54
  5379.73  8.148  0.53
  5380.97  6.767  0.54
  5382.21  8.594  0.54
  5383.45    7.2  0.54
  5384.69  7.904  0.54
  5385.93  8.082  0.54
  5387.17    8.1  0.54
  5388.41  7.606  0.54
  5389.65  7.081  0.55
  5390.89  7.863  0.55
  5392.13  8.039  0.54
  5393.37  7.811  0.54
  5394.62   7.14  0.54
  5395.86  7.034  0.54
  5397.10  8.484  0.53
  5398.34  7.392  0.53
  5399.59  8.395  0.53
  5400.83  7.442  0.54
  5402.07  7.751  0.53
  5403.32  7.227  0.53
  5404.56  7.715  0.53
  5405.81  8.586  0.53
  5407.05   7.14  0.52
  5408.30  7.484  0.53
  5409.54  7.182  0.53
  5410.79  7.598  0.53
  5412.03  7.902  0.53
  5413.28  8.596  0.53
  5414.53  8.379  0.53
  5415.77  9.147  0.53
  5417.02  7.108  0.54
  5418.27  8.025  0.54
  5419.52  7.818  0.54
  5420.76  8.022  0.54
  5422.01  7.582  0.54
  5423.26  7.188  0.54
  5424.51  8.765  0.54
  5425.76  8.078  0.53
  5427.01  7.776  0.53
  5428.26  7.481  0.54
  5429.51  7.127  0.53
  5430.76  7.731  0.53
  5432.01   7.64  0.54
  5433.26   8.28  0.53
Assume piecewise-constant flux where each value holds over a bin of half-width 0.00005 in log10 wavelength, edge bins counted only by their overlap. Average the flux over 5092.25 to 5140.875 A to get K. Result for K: 9.04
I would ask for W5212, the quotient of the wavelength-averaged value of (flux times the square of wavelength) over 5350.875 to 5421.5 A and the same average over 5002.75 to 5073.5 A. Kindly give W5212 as 0.7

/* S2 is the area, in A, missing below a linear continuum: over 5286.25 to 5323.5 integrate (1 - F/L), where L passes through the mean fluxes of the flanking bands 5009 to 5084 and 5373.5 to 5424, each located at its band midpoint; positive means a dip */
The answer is 3.6 A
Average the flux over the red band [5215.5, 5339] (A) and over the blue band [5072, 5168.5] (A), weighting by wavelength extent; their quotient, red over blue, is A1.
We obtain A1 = 0.9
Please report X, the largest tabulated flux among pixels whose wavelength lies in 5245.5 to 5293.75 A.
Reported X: 9.033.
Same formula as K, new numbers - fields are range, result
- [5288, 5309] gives 8.08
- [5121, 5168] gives 8.74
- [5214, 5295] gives 8.18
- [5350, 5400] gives 7.85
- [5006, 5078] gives 12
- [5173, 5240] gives 8.3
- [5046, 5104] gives 10.5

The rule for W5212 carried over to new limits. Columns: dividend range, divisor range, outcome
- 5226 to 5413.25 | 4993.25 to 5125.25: 0.80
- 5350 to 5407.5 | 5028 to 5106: 0.80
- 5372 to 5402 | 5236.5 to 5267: 1.01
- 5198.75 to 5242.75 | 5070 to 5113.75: 0.90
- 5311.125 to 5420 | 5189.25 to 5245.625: 1.00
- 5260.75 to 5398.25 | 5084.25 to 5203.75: 0.97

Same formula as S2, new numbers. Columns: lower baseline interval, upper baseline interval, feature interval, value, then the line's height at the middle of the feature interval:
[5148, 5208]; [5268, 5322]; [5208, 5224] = 0.43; 8.35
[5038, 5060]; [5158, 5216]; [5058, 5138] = 9.08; 10.8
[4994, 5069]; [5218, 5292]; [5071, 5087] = 1.53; 11.3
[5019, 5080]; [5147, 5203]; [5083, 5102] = 1.94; 10.7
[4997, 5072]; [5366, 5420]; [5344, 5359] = 1.19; 8.36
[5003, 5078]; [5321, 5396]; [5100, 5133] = 5.77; 11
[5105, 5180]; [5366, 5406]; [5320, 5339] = 0.94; 8.08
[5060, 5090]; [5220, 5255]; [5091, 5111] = 1.18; 10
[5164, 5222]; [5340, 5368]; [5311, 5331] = 0.28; 7.92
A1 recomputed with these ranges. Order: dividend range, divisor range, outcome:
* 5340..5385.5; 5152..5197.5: 0.93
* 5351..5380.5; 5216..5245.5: 0.95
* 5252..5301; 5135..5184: 0.93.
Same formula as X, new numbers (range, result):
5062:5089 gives 11.1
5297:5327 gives 8.838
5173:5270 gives 9.486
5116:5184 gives 9.588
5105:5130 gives 9.974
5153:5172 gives 9.418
